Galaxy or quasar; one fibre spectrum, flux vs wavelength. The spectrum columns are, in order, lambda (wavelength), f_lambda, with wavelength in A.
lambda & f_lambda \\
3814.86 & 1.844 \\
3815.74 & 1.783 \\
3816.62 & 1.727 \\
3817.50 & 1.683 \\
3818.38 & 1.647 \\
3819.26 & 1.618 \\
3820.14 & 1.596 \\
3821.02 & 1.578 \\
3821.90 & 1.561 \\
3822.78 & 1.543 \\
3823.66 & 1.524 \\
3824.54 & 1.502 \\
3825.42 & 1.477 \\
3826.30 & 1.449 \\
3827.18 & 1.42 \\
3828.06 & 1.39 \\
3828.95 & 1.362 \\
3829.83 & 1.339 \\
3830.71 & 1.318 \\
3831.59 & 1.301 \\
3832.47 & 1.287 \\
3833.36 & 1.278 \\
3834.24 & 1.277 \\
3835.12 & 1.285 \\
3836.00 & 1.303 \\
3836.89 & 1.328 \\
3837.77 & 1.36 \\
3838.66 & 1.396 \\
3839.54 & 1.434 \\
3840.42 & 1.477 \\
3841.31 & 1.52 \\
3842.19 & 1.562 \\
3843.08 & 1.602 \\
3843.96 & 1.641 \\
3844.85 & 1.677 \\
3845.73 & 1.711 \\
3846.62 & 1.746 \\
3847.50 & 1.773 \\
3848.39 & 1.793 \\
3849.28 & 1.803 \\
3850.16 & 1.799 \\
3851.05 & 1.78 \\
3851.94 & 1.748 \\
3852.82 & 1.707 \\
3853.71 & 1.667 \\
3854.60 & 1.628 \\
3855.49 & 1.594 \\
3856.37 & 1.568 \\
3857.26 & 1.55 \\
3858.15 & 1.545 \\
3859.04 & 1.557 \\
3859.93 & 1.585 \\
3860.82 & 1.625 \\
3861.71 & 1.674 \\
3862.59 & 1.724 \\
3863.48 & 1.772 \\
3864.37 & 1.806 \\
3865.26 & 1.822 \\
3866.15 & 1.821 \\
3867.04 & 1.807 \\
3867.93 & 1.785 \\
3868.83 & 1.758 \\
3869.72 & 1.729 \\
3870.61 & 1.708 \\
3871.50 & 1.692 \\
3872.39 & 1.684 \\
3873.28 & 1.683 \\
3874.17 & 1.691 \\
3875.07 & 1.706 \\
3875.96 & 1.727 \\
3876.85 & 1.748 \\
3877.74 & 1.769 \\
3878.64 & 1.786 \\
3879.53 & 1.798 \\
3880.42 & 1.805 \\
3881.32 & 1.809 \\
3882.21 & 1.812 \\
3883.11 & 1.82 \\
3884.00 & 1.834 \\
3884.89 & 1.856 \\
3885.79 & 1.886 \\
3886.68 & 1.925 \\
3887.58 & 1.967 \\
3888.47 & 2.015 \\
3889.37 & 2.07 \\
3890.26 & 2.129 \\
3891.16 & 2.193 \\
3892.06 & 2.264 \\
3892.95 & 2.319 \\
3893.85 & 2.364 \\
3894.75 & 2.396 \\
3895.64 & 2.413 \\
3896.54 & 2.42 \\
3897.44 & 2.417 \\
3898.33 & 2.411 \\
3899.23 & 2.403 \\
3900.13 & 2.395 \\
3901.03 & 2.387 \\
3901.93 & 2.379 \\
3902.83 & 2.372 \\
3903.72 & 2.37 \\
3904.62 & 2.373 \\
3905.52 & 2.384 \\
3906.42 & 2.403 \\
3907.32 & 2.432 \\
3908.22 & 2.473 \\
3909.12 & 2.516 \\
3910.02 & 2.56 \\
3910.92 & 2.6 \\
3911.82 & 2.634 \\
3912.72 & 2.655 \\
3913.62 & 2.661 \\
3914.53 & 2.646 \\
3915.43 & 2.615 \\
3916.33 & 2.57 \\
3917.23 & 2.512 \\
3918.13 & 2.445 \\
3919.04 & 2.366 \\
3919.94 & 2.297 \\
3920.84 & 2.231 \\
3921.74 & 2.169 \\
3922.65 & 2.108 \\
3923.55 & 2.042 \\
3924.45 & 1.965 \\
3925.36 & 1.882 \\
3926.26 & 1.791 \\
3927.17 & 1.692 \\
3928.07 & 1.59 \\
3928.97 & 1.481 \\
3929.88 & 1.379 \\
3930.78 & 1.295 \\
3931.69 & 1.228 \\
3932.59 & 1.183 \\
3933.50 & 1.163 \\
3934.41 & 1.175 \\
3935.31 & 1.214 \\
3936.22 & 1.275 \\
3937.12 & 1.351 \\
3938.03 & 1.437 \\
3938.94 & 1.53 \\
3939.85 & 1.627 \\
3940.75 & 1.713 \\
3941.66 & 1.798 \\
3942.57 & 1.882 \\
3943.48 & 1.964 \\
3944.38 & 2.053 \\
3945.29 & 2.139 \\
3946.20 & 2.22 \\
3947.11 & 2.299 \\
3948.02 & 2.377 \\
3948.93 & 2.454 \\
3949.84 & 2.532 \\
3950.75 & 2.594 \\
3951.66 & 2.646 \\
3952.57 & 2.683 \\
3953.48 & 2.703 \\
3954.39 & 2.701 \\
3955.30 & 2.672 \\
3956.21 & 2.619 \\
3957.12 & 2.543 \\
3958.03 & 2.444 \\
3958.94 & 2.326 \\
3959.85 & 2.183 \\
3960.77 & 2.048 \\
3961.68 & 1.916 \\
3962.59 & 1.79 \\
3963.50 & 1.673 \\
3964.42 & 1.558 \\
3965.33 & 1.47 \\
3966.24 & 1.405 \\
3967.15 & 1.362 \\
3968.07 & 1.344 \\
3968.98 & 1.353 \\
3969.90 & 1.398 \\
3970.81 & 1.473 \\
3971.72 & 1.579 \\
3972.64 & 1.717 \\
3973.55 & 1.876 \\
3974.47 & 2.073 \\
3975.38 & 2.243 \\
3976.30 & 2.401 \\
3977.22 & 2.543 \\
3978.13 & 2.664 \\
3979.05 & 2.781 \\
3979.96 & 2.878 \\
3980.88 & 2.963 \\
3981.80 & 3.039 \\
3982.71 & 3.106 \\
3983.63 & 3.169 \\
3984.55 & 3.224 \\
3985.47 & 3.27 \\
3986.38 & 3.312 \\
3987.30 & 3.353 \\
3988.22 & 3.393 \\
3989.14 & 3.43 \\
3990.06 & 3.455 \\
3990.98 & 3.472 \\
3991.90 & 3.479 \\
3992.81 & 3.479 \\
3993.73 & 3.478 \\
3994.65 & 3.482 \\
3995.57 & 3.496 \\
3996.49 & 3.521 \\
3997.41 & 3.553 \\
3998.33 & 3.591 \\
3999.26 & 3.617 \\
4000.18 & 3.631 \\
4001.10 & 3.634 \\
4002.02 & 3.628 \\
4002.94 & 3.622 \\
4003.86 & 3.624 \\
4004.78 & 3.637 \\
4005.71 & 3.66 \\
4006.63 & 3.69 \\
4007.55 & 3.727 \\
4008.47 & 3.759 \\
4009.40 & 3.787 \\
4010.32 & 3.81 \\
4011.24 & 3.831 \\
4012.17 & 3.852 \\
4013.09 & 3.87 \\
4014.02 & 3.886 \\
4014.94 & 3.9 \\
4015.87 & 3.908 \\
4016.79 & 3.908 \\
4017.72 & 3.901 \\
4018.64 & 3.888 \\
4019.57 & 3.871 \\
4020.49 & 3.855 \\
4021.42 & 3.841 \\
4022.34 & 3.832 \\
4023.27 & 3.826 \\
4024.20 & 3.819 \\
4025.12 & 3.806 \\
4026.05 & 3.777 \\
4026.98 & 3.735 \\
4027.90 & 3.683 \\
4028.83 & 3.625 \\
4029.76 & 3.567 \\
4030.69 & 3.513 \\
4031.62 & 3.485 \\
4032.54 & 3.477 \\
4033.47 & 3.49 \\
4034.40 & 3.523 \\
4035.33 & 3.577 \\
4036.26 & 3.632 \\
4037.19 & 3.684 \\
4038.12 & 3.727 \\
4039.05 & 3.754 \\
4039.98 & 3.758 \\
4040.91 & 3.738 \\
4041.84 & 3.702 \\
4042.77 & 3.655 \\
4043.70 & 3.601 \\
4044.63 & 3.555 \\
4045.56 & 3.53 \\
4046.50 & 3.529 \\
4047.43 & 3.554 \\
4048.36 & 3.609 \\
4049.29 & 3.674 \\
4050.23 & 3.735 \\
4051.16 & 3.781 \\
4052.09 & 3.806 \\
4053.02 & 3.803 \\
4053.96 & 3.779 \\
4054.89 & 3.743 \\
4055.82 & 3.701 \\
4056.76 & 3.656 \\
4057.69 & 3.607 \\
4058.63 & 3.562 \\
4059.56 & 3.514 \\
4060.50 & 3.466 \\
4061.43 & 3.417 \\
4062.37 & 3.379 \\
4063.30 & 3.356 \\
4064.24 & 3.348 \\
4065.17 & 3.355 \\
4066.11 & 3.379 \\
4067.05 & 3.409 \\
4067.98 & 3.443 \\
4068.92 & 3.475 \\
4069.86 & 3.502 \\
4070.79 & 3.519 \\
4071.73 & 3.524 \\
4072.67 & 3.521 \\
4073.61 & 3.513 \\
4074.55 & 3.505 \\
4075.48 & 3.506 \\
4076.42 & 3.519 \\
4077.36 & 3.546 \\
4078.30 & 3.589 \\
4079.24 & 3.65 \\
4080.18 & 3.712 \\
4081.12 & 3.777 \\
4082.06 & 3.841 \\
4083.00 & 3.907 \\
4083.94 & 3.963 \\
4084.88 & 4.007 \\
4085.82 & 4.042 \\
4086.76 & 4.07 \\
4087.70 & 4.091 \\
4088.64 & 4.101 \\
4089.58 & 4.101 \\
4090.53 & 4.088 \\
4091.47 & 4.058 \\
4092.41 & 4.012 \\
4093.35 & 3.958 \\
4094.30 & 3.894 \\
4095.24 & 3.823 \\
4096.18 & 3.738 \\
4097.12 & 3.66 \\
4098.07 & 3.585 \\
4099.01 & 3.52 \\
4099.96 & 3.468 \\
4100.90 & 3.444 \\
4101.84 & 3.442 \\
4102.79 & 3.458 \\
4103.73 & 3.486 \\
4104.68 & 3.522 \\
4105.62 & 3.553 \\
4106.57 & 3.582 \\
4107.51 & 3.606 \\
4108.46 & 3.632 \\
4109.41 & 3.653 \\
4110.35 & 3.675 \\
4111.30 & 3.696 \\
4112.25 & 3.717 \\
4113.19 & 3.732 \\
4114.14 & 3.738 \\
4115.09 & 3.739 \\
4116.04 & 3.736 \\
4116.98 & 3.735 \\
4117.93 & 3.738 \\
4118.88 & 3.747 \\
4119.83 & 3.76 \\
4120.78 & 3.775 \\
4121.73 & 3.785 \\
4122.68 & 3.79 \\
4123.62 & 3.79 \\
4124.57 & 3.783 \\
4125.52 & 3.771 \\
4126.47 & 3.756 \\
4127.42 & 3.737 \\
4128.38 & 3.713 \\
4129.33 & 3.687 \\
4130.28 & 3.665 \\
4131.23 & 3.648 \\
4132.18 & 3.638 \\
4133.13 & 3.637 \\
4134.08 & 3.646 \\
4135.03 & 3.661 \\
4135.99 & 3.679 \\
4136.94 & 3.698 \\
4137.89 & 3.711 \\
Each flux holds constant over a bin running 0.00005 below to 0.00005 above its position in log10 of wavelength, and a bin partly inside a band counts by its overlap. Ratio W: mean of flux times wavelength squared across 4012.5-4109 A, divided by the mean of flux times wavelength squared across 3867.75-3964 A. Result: 1.91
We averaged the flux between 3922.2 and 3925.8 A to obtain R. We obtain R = 2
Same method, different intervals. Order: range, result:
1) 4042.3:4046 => 3.59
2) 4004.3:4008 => 3.68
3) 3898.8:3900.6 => 2.39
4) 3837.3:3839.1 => 1.38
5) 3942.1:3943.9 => 1.92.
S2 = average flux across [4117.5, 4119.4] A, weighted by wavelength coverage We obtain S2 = 3.74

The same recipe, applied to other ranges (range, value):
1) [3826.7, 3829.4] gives 1.39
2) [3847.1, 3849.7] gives 1.78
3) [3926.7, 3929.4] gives 1.59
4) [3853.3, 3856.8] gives 1.62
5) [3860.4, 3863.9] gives 1.7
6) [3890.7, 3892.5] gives 2.22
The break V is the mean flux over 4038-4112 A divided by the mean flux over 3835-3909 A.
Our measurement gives 1.95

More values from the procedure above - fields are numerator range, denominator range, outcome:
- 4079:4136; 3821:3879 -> 2.35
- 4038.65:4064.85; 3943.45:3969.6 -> 1.69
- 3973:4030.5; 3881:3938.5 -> 1.66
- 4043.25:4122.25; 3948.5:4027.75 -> 1.21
